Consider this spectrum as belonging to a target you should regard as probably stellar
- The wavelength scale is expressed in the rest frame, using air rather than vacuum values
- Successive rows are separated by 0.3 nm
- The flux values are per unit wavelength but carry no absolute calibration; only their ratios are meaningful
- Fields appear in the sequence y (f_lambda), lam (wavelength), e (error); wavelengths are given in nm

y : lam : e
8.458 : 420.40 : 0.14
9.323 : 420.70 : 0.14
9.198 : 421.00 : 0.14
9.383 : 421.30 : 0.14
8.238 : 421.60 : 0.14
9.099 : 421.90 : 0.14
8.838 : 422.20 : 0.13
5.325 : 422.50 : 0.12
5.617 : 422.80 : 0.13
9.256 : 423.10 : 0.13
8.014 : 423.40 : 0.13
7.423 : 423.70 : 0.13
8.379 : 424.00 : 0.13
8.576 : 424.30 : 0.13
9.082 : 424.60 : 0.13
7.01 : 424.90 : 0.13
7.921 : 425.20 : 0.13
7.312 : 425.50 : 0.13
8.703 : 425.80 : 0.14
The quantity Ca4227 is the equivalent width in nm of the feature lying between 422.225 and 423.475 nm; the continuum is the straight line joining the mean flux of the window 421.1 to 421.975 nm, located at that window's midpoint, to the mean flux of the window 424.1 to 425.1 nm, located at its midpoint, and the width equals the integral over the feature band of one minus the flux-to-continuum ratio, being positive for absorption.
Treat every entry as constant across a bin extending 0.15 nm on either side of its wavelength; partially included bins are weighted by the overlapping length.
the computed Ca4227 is 0.207 nm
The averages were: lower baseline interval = 8.91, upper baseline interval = 8.22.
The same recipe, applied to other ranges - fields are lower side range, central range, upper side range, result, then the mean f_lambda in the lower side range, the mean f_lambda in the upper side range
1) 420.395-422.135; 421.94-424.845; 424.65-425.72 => 0.14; 8.99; 7.65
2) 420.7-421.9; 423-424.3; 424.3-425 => 0.03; 9.01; 8.23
